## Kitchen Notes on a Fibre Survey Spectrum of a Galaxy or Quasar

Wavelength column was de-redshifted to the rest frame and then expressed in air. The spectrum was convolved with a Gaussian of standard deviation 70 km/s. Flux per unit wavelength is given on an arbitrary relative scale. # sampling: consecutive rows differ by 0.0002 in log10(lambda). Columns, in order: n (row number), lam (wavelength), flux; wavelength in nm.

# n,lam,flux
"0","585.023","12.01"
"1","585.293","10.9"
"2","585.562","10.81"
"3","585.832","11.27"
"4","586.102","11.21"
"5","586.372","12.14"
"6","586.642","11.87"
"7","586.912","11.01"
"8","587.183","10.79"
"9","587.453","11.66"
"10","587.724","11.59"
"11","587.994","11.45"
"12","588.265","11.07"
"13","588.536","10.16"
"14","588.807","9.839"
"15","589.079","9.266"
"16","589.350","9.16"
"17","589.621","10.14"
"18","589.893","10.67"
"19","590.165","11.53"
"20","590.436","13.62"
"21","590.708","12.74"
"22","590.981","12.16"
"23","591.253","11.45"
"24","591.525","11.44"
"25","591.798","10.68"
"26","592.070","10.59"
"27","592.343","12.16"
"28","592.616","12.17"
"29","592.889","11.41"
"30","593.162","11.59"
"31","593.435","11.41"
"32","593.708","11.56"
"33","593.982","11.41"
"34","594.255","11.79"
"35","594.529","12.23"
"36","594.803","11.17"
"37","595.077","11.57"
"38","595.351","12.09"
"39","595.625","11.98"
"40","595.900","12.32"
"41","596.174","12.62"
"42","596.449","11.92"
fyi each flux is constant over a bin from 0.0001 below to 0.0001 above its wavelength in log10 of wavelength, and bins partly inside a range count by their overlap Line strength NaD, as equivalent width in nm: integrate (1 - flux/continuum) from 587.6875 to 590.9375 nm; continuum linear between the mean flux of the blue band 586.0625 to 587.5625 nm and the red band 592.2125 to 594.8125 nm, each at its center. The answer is 0.17 nm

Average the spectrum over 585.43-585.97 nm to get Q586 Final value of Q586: 11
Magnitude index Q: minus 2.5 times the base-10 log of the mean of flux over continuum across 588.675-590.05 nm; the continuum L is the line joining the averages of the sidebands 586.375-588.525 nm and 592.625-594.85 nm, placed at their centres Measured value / 0.162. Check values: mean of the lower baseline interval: 11.3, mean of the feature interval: 9.84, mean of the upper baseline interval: 11.6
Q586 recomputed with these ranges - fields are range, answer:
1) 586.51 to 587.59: 11.3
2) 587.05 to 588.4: 11.3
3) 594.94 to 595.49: 11.8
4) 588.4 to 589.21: 9.75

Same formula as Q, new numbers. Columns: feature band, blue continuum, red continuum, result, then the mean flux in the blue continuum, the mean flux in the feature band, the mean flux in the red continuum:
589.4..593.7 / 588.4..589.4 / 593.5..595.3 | -0.093 mag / 9.64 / 11.5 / 11.6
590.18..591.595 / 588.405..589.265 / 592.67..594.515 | -0.166 mag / 9.71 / 12.3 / 11.6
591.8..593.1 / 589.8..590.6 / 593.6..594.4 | 0.026 mag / 12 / 11.5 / 11.6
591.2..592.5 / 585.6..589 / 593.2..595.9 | 0.022 mag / 11.1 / 11.3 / 11.7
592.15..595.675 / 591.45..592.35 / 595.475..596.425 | -0.006 mag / 11.1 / 11.7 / 12.3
